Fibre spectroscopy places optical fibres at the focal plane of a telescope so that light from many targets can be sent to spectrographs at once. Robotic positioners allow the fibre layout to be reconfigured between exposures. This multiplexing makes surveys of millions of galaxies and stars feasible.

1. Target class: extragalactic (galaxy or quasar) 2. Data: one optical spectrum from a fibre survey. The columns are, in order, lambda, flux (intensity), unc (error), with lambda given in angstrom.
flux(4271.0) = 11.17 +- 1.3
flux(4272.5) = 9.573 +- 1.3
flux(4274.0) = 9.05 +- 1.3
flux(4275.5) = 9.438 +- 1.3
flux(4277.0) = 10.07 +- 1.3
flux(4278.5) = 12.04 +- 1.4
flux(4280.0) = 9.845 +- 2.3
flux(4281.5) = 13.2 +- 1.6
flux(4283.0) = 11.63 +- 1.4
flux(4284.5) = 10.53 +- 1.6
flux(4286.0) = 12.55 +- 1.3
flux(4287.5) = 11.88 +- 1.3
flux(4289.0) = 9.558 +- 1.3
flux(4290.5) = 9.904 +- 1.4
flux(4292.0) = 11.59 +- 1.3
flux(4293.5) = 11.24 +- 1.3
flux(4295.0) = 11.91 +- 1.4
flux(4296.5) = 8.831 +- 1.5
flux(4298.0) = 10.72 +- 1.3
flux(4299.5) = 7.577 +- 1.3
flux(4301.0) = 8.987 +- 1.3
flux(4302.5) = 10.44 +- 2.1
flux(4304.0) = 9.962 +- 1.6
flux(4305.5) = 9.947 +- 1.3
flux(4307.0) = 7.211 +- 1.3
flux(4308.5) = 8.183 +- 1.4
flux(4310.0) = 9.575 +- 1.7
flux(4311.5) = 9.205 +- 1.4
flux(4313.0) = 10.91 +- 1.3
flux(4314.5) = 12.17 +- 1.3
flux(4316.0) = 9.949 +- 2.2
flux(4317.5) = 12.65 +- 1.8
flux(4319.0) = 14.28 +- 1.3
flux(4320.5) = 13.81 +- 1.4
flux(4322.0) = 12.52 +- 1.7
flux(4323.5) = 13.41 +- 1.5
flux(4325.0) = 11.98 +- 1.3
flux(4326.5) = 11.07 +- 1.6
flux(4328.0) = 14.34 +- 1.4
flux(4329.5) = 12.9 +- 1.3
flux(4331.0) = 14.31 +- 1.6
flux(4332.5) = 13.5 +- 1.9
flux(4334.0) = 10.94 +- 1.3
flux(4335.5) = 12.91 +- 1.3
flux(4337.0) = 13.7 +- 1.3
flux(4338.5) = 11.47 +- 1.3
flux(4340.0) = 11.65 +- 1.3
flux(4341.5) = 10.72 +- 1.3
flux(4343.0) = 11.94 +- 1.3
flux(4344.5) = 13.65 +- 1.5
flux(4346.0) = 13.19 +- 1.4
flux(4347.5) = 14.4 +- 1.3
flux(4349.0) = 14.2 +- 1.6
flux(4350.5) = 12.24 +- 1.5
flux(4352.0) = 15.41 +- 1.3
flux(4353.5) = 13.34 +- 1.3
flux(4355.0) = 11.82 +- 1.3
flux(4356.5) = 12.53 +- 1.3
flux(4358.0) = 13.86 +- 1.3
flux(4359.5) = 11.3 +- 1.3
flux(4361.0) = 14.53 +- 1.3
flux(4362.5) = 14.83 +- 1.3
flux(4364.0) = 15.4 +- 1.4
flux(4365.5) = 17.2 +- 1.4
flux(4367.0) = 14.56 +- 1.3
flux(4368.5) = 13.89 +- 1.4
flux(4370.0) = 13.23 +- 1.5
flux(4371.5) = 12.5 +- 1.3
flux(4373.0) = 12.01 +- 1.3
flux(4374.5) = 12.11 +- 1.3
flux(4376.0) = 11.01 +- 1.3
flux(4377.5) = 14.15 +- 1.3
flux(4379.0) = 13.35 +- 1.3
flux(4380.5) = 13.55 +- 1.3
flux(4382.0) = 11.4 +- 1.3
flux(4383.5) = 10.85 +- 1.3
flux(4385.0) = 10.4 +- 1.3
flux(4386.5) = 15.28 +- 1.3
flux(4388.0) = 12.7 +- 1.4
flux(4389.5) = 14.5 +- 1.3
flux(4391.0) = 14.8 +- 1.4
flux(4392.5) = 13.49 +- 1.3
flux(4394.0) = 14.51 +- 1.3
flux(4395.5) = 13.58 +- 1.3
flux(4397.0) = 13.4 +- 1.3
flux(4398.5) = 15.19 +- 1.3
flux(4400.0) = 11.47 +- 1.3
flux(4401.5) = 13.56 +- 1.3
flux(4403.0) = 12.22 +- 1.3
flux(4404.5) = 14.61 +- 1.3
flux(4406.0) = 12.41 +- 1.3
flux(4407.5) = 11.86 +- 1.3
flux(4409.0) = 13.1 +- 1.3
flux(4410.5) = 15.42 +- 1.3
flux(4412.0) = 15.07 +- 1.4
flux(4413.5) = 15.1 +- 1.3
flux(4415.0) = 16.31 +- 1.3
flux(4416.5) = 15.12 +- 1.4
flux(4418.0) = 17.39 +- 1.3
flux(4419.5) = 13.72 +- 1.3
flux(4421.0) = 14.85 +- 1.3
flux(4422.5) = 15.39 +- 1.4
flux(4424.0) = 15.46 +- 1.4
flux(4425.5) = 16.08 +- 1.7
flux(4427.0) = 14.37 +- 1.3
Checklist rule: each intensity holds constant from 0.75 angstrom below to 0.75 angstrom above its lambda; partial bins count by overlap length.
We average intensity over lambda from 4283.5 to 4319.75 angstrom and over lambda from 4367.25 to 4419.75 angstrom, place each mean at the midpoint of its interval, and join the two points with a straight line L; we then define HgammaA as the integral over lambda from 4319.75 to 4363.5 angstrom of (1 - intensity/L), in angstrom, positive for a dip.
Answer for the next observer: -4.58 angstrom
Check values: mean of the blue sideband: 10.4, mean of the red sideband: 13.5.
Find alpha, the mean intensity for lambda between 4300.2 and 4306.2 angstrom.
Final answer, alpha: 9.81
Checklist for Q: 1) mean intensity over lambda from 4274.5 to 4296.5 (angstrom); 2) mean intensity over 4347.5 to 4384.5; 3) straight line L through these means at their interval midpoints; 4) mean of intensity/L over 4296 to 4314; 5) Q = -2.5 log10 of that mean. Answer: 0.23 mag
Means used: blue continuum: 11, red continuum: 13.3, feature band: 9.34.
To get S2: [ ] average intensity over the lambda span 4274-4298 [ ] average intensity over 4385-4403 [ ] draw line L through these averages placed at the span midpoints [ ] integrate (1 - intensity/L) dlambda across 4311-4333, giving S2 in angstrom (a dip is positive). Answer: -1.3 angstrom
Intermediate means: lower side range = 10.9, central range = 12.5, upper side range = 13.6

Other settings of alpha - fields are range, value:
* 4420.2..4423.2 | 15.1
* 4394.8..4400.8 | 13.4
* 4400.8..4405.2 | 13.4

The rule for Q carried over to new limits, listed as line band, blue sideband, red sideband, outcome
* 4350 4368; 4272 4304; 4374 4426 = -0.109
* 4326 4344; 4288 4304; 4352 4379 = -0.045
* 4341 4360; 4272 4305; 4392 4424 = -0.052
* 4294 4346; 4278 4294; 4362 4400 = 0.061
